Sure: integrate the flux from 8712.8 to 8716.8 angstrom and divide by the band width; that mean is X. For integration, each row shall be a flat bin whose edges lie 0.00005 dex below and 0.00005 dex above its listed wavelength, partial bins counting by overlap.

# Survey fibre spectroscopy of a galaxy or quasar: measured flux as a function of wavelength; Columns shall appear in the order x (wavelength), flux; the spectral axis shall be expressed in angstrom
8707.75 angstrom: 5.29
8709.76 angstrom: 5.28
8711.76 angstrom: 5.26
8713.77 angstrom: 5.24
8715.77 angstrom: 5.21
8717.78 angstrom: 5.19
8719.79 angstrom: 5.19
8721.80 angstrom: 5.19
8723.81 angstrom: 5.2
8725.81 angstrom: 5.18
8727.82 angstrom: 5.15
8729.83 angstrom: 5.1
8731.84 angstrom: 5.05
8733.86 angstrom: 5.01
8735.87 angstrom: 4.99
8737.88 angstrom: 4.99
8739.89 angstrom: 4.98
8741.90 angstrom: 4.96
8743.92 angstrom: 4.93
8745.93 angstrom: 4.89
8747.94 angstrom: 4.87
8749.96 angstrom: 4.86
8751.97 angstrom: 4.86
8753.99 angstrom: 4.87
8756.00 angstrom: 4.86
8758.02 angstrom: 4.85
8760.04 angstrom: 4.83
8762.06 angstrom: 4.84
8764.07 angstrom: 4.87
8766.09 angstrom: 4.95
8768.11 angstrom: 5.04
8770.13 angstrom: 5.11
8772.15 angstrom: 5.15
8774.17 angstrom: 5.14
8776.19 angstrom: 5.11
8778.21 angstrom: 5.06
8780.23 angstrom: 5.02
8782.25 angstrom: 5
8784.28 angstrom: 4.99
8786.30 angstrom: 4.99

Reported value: 5.23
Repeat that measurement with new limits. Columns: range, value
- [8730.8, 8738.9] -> 5.01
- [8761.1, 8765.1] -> 4.86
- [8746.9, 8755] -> 4.87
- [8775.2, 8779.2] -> 5.09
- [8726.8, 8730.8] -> 5.12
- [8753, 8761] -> 4.85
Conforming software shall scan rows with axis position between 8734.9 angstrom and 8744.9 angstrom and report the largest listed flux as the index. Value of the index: 4.99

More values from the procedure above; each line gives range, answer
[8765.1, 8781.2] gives 5.15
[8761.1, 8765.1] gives 4.87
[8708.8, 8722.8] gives 5.28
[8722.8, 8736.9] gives 5.2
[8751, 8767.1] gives 4.95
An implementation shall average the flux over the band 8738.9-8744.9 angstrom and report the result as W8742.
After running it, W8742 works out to 4.95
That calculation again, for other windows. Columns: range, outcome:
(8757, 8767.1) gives 4.87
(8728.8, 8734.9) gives 5.05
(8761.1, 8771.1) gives 4.96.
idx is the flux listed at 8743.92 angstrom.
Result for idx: 4.93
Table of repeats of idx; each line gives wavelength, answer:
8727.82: 5.15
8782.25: 5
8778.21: 5.06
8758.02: 4.85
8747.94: 4.87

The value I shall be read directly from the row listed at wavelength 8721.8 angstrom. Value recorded 5.19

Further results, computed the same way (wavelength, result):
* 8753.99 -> 4.87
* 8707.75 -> 5.29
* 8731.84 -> 5.05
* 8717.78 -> 5.19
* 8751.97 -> 4.86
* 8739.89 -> 4.98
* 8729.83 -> 5.1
